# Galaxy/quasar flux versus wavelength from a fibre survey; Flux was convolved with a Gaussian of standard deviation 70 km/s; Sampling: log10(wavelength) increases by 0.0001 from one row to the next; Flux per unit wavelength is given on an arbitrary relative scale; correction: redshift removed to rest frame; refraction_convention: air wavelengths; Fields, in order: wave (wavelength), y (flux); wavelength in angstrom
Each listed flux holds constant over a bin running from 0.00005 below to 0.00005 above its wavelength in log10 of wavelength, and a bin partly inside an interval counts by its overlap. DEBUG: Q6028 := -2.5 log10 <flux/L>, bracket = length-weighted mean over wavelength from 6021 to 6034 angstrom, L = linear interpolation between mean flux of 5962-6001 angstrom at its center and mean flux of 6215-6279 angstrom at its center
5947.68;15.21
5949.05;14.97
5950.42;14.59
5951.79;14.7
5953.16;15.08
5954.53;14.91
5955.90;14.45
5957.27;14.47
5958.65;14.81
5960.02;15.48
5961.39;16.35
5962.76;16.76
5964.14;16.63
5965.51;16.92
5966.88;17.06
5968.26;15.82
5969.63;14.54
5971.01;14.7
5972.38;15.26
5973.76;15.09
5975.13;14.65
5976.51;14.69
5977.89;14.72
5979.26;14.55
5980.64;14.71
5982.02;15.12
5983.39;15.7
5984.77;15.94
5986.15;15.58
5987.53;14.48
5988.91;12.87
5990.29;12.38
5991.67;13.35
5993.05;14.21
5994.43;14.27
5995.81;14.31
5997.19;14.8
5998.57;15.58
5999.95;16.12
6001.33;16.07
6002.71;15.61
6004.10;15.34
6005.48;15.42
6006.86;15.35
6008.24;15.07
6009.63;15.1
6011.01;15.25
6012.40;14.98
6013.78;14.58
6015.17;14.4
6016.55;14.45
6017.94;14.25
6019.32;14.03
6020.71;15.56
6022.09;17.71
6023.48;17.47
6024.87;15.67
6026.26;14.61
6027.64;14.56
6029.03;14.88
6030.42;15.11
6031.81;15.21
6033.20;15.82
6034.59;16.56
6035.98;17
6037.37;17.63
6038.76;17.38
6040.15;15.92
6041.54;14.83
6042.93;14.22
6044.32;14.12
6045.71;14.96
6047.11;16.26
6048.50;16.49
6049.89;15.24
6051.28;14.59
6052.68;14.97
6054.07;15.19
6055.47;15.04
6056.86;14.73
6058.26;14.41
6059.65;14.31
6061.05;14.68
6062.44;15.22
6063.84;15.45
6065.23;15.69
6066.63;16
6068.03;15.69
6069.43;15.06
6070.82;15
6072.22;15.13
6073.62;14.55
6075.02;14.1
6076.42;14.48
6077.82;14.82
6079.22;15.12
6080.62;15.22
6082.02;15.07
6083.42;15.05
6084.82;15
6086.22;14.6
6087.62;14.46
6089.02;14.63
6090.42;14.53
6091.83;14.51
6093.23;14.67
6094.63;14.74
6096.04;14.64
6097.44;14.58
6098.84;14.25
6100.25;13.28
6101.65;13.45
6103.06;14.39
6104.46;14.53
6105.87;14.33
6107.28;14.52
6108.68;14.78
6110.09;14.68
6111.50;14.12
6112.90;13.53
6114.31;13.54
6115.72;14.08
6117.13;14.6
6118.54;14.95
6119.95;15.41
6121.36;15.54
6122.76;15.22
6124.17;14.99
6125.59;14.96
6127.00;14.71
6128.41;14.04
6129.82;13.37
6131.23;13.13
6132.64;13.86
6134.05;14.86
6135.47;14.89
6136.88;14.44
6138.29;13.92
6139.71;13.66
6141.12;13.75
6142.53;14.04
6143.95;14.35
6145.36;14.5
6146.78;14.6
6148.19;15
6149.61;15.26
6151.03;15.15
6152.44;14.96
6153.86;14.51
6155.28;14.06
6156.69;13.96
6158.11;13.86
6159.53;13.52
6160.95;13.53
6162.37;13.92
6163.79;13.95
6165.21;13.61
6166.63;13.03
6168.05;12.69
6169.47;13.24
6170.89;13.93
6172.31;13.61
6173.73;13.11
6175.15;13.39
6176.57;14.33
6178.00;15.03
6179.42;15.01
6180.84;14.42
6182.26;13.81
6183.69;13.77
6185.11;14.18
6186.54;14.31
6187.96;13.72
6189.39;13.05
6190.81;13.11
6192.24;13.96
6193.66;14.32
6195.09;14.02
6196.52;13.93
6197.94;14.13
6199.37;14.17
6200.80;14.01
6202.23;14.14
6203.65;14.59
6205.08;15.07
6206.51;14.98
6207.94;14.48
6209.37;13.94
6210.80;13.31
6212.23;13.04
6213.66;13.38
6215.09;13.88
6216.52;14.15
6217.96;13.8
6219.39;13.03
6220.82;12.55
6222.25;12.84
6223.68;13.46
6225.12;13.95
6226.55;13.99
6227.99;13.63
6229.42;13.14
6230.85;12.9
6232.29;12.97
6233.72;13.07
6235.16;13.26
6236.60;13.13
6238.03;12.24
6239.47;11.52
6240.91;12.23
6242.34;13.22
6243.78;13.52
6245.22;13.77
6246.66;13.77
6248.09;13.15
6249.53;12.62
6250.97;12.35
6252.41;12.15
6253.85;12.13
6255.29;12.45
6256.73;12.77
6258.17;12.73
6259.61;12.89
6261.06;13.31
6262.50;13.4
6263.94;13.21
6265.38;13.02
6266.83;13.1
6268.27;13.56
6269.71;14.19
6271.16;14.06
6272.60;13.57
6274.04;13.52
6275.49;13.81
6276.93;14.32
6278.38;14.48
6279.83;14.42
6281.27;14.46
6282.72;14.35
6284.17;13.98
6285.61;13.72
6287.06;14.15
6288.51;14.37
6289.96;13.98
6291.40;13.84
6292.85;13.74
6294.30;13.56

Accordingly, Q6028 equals -0.07 mag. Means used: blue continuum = 15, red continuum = 13.2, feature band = 15.7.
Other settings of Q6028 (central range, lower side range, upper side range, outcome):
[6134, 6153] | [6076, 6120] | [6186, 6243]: -0.03 mag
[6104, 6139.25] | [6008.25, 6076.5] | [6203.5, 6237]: 0.01 mag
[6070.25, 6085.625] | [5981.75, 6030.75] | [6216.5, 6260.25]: -0.04 mag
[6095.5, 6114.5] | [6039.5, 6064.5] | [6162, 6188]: 0.02 mag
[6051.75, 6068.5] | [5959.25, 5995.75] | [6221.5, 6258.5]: -0.05 mag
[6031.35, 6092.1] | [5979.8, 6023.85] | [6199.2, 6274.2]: -0.05 mag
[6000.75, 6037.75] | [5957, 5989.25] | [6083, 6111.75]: -0.03 mag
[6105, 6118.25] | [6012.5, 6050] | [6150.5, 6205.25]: 0.03 mag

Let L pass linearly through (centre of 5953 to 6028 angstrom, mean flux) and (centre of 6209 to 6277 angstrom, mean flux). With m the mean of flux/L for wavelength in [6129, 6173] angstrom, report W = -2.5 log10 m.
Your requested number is -0.01 mag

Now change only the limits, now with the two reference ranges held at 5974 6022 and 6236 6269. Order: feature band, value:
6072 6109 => -0.03 mag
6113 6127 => -0.06 mag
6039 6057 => -0.05 mag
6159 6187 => -0.03 mag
